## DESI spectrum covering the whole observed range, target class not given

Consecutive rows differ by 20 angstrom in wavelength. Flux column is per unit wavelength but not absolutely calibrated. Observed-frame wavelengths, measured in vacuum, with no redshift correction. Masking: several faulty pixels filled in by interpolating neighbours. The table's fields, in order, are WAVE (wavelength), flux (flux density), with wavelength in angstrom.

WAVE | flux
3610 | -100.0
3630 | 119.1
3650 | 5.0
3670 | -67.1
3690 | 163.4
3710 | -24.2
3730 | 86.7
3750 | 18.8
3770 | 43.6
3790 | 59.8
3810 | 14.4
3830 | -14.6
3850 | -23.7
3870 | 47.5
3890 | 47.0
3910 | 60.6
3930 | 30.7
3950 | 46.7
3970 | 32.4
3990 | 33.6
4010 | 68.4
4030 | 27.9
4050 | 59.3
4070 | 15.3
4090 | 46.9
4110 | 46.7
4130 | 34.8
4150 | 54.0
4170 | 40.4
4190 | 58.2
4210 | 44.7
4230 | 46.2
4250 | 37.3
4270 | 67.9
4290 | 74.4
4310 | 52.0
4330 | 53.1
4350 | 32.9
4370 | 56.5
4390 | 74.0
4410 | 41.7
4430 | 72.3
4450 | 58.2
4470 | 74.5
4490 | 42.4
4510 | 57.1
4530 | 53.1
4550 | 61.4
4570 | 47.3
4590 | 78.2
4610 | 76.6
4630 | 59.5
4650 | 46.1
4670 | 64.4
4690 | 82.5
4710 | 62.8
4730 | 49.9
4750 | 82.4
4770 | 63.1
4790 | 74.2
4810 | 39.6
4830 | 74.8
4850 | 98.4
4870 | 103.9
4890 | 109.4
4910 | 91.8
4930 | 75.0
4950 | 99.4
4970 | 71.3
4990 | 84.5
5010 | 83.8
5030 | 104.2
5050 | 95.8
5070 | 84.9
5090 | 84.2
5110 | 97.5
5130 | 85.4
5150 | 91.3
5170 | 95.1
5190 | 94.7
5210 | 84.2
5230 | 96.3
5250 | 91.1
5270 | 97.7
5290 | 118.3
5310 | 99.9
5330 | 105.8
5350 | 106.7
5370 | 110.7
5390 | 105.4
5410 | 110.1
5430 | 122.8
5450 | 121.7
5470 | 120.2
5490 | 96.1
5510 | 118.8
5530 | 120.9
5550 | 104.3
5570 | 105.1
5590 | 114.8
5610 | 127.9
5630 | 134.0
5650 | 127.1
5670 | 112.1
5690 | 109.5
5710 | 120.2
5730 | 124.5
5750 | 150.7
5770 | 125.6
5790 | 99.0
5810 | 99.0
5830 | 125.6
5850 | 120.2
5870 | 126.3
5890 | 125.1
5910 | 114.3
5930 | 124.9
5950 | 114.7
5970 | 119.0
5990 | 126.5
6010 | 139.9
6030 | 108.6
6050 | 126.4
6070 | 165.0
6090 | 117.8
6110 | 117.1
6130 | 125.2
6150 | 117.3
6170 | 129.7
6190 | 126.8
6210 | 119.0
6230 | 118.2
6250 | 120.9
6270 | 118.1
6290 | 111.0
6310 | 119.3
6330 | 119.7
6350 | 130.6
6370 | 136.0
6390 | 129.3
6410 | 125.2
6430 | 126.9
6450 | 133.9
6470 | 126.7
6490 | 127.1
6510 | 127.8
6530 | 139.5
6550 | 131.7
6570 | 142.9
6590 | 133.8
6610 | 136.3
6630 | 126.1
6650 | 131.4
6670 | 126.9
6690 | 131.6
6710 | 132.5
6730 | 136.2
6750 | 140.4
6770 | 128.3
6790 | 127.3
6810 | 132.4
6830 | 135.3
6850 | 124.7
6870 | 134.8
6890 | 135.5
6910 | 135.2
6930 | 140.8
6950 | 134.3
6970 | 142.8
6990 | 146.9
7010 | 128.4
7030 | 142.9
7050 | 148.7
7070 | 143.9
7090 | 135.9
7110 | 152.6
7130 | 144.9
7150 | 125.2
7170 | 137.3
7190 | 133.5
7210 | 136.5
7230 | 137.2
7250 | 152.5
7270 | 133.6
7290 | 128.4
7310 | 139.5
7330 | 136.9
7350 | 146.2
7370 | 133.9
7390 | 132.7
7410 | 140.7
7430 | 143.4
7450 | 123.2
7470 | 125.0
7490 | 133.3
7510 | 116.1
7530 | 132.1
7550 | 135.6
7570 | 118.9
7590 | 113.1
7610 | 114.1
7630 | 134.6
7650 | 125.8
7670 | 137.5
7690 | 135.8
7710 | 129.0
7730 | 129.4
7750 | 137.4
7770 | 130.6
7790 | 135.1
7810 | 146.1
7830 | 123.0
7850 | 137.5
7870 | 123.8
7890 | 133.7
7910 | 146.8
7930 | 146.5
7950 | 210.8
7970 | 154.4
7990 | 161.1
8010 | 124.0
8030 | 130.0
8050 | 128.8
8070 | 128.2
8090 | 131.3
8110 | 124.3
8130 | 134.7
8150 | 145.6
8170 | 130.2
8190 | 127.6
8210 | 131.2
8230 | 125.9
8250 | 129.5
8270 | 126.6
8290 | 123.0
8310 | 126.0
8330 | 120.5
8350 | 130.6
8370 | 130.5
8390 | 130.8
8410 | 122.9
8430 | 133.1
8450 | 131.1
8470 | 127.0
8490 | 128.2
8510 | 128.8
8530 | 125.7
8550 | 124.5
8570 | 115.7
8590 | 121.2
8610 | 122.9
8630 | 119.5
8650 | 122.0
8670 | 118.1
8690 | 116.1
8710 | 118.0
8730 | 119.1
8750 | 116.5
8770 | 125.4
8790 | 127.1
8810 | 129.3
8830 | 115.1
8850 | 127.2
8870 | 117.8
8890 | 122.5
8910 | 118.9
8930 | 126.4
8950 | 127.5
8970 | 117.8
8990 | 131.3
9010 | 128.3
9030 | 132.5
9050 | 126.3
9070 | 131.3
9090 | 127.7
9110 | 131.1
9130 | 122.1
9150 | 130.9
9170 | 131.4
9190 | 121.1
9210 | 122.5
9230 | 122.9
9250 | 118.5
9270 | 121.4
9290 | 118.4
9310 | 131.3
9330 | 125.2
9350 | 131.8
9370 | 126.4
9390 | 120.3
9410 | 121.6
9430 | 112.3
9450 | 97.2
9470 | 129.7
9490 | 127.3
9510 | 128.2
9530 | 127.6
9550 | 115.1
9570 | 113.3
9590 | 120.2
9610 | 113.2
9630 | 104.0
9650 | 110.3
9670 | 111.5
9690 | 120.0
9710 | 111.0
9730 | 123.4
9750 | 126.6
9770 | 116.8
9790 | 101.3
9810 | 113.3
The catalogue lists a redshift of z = 0.21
